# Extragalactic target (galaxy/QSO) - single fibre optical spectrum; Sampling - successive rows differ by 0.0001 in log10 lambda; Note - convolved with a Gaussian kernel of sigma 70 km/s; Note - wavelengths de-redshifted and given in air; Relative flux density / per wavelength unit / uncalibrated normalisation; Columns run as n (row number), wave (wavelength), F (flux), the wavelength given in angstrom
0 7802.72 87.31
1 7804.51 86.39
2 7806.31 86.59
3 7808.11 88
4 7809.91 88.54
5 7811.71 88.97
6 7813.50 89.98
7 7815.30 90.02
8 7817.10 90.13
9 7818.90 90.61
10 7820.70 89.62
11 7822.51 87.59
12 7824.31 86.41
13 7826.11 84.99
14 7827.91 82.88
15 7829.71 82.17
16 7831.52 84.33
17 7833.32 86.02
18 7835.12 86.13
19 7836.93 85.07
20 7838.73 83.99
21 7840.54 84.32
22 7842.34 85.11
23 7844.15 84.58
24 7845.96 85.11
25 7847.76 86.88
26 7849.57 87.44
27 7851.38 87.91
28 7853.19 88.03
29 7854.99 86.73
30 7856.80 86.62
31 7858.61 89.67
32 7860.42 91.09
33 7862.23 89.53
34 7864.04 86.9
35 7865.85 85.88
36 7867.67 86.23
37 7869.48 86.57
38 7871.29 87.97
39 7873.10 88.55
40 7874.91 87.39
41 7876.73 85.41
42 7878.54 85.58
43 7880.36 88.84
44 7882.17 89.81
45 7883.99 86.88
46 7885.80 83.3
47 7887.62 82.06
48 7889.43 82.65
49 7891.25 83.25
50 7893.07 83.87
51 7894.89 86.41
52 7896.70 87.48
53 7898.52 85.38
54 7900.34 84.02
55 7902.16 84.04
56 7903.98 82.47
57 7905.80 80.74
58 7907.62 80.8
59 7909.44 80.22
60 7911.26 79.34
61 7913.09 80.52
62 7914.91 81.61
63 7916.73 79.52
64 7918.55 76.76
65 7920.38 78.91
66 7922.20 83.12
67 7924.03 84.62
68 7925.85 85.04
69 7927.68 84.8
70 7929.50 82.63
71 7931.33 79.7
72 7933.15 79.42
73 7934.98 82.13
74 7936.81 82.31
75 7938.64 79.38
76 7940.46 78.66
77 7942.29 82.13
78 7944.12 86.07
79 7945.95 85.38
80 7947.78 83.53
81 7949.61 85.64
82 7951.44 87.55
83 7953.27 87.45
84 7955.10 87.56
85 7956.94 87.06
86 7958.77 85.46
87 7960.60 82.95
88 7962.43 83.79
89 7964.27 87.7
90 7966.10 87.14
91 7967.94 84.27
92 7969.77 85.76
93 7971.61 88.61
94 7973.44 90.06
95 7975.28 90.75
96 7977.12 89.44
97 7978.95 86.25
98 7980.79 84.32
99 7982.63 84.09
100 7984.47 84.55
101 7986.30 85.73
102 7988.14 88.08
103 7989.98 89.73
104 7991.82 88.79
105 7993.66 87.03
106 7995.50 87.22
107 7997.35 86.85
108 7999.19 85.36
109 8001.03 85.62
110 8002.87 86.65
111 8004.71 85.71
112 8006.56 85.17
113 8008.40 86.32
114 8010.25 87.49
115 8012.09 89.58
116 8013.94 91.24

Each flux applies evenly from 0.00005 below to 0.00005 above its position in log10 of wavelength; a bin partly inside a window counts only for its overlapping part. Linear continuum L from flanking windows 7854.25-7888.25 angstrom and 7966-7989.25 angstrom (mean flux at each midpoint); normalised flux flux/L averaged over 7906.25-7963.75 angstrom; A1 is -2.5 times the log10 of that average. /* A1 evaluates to 0.05 mag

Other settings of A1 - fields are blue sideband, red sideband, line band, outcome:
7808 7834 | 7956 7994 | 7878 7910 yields 0.03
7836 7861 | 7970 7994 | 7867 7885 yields -0.01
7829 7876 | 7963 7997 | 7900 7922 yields 0.08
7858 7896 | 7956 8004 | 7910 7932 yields 0.07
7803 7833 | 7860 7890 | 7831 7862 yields 0.01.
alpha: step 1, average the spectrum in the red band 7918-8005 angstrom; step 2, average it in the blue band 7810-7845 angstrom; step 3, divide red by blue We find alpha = 0.98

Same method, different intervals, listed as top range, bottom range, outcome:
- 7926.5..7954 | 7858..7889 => 0.95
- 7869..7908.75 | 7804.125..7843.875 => 0.98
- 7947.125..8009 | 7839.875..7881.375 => 0.99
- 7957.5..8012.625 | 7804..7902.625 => 1.00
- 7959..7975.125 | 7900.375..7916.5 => 1.06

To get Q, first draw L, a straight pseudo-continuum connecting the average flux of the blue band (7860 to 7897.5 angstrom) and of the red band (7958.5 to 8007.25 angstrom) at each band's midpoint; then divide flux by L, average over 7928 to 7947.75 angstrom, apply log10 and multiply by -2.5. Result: 0.06 mag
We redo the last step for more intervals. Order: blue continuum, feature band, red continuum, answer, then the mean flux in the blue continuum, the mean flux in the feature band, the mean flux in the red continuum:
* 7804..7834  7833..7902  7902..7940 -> -0.024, 87.3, 86.3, 81.3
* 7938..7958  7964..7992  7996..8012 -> -0.020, 84.7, 87.2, 86.3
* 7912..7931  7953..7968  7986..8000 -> -0.015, 81.6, 85.9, 87.4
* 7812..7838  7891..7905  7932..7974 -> 0.013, 86.9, 84.6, 84.7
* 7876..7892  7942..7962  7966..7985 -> 0.011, 85.3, 85.6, 86.8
